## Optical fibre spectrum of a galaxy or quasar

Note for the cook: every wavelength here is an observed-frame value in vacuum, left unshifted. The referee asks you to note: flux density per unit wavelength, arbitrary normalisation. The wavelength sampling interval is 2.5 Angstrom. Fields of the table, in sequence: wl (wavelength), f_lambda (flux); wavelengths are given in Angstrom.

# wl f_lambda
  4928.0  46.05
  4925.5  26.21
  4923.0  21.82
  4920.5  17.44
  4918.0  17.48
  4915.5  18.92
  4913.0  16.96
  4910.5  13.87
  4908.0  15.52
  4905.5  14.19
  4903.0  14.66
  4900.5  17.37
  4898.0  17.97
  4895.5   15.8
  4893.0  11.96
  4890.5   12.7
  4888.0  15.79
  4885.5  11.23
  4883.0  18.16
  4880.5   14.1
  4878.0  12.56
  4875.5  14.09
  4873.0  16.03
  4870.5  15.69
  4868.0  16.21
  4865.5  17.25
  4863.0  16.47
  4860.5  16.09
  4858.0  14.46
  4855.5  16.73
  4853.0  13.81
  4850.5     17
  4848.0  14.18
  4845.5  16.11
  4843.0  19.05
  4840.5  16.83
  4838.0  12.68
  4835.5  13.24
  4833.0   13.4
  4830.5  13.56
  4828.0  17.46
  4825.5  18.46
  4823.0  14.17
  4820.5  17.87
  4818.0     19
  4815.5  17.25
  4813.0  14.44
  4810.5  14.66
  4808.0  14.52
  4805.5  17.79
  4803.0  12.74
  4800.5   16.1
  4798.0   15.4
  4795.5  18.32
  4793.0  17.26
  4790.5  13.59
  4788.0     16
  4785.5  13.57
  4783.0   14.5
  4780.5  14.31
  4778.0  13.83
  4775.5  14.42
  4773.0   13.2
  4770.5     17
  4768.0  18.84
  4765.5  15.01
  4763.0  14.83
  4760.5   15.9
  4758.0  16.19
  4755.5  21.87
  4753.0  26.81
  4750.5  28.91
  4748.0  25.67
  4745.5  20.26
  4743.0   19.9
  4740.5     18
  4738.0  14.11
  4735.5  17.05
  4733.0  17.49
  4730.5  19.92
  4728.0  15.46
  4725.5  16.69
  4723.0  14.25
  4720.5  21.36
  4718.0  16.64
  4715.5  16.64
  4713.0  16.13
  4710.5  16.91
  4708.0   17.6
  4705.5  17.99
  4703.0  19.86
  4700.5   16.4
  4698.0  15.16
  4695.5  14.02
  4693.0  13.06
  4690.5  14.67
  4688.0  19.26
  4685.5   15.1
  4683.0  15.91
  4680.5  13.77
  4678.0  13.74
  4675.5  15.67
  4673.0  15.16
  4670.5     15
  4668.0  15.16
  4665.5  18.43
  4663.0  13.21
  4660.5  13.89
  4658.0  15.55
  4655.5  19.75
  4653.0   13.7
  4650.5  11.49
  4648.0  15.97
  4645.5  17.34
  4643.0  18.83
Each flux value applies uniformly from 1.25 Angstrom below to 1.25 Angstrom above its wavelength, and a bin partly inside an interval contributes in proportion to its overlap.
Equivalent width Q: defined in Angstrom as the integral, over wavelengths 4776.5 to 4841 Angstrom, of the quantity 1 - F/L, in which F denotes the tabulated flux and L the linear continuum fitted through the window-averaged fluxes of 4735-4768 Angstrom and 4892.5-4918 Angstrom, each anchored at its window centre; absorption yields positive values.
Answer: 9.98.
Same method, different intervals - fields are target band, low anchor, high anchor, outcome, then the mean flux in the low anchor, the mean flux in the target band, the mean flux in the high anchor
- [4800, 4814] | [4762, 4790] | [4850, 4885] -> 0.16 Angstrom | 15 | 15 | 15.5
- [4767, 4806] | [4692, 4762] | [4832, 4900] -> 3.61 Angstrom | 18.2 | 15.4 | 15.2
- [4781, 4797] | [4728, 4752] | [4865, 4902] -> 2.46 Angstrom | 20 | 15.5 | 15.1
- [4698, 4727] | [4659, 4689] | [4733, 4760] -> 1.41 Angstrom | 15.3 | 17.2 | 20.6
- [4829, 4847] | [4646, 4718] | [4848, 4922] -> 0.66 Angstrom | 15.7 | 15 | 15.5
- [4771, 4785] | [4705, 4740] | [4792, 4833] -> 1.93 Angstrom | 17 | 14.2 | 16.1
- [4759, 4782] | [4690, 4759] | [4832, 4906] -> 2.67 Angstrom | 18.2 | 15.3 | 15.2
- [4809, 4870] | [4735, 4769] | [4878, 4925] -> 5.63 Angstrom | 19.6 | 15.8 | 16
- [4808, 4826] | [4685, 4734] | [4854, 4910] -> -0.62 Angstrom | 16.8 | 16.3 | 15.2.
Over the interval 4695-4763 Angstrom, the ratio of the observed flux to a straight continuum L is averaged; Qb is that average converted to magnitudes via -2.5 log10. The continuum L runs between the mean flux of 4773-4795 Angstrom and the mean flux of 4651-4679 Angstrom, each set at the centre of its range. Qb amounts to -0.22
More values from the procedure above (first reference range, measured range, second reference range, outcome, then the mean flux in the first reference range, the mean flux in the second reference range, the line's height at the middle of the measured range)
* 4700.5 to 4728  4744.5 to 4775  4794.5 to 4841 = -0.17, 17.3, 15.6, 16.6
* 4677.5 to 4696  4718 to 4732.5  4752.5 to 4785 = -0.12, 15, 16.4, 15.7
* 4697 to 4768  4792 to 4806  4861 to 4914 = 0.05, 18.3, 15.2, 17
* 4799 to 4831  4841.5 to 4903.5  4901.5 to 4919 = 0.04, 16.1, 15.9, 16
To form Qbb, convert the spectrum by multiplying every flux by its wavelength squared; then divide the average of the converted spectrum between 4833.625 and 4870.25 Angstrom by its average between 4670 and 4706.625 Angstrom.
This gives 1.1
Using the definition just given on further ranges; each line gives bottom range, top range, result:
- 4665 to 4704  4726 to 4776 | 1.23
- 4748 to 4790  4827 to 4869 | 0.93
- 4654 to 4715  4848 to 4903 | 1.04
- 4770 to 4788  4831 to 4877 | 1.11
